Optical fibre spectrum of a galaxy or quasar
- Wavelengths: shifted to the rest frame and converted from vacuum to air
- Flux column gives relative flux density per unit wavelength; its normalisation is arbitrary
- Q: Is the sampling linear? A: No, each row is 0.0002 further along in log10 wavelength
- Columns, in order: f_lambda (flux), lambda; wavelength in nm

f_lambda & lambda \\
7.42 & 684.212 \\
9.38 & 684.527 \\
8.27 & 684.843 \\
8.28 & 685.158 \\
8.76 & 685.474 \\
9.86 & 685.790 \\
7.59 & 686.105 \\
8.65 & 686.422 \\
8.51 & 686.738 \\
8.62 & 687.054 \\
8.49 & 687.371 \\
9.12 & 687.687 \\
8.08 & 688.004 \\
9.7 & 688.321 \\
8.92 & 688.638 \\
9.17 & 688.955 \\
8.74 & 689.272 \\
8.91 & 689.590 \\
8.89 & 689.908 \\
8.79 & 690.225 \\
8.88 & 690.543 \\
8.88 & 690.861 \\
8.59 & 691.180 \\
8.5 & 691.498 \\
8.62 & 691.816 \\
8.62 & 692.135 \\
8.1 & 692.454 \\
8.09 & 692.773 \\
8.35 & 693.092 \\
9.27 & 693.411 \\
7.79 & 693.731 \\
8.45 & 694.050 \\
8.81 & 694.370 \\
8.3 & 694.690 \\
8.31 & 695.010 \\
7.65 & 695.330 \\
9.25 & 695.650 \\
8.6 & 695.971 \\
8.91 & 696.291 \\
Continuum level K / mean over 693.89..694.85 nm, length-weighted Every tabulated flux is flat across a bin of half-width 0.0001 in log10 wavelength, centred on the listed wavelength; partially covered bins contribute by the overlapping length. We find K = 8.52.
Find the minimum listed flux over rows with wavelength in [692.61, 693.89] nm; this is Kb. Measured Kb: 7.79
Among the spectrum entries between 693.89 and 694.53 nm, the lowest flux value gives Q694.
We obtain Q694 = 8.45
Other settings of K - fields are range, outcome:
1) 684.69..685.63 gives 8.44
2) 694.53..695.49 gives 8.09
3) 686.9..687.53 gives 8.56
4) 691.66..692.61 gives 8.44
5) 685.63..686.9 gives 8.65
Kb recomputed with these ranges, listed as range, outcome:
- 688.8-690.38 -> 8.74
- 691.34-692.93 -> 8.09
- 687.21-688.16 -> 8.08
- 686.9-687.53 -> 8.49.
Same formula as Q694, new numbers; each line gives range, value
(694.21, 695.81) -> 7.65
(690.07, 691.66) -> 8.5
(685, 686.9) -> 7.59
